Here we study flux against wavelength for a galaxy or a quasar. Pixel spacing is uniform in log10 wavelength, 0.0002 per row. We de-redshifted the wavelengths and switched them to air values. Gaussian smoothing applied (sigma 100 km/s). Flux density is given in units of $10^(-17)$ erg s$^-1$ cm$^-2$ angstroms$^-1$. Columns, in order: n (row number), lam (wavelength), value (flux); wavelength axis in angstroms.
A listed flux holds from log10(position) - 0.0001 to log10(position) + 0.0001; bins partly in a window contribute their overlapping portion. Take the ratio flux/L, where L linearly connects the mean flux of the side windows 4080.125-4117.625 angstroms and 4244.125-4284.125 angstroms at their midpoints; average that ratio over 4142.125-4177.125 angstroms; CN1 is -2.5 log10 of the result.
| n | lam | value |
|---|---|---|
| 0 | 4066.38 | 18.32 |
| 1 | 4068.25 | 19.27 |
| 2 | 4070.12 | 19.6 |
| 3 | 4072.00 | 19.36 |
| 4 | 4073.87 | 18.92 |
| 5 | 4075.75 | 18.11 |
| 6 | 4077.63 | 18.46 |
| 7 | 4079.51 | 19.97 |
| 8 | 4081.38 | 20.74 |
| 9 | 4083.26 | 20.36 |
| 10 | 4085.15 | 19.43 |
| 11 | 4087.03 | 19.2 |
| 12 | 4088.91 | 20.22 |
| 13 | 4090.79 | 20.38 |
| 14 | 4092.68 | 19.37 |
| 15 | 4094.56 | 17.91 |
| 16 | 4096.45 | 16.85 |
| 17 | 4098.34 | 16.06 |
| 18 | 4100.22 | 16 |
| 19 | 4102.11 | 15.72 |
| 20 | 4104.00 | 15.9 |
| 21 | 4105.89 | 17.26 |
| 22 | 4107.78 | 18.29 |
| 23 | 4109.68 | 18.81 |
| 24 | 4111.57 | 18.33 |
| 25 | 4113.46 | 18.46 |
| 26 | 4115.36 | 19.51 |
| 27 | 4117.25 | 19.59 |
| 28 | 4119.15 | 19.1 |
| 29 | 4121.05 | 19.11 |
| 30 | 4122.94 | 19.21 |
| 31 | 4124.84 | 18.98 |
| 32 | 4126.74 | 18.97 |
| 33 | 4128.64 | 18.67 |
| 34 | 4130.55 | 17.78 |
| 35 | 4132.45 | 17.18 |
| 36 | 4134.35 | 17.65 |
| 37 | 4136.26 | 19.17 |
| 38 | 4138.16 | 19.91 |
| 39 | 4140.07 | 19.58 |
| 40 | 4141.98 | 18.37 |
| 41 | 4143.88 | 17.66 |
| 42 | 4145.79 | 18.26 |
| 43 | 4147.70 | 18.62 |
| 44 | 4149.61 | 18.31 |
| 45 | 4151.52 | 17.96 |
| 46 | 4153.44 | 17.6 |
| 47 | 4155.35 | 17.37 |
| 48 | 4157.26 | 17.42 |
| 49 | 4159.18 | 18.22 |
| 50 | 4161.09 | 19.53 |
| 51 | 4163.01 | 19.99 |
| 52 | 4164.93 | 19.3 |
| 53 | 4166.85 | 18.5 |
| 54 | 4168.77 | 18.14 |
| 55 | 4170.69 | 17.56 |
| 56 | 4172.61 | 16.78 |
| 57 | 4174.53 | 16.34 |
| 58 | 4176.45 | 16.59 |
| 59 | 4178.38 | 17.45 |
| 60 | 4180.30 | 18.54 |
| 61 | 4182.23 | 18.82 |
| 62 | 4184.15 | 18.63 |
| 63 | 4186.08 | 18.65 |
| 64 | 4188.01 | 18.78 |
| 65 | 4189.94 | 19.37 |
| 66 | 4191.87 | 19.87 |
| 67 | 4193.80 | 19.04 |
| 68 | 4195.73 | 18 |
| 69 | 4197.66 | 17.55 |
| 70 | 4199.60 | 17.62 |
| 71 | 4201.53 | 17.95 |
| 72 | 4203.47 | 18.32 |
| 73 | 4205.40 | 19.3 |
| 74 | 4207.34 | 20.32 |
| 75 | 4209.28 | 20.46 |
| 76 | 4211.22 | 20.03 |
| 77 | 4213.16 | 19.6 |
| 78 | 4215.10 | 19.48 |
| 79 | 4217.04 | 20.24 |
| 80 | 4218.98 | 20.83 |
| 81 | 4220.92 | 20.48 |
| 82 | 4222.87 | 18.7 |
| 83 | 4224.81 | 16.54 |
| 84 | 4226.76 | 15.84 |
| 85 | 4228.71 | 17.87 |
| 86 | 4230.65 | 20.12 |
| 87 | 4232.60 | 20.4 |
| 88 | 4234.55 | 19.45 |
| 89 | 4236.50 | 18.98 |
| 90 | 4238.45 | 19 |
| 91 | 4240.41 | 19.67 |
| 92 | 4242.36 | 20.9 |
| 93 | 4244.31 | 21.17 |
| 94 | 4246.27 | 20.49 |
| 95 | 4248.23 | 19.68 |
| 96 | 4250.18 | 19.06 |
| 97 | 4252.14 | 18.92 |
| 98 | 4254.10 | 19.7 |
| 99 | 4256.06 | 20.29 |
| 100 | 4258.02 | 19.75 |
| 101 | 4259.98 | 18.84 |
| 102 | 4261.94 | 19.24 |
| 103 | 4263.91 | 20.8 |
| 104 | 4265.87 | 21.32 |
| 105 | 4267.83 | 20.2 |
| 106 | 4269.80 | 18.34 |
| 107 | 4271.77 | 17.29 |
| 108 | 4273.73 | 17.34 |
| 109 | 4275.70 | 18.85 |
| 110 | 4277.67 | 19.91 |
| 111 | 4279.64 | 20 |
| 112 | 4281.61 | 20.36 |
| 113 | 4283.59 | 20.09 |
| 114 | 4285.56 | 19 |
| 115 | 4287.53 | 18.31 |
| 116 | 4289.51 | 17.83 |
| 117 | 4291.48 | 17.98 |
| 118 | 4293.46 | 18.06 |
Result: 0.05 mag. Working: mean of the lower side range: 18.4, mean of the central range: 18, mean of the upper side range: 19.6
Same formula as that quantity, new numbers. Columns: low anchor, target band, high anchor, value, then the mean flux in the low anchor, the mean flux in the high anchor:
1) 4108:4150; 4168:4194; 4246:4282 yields 0.05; 18.7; 19.5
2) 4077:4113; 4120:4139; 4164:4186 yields -0.03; 18.4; 17.9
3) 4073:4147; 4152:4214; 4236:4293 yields 0.03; 18.5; 19.4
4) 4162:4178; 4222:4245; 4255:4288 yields -0.01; 17.9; 19.4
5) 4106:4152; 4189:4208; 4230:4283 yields 0.03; 18.6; 19.6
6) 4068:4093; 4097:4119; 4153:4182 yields 0.08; 19.5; 18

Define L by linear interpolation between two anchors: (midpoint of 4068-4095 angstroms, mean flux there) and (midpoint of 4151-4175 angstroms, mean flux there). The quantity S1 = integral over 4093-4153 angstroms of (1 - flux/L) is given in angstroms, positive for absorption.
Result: 1.8 angstroms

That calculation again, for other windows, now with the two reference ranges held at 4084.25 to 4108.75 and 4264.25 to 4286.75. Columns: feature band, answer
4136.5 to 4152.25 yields -0.29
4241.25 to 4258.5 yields -0.75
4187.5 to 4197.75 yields -0.10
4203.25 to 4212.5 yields -0.48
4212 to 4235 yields -0.23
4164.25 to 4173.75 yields 0.26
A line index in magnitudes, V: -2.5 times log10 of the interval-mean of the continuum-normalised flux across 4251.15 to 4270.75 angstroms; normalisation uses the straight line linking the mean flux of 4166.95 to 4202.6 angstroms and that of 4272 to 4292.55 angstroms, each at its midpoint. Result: -0.057 mag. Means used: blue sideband 18.1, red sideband 18.9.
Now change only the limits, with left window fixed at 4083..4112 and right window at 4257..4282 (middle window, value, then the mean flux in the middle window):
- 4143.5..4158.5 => 0.03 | 17.9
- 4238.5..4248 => -0.06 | 20.3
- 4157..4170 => -0.01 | 18.8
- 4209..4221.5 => -0.07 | 20.1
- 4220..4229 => 0.07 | 17.9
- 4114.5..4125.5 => -0.06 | 19.3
